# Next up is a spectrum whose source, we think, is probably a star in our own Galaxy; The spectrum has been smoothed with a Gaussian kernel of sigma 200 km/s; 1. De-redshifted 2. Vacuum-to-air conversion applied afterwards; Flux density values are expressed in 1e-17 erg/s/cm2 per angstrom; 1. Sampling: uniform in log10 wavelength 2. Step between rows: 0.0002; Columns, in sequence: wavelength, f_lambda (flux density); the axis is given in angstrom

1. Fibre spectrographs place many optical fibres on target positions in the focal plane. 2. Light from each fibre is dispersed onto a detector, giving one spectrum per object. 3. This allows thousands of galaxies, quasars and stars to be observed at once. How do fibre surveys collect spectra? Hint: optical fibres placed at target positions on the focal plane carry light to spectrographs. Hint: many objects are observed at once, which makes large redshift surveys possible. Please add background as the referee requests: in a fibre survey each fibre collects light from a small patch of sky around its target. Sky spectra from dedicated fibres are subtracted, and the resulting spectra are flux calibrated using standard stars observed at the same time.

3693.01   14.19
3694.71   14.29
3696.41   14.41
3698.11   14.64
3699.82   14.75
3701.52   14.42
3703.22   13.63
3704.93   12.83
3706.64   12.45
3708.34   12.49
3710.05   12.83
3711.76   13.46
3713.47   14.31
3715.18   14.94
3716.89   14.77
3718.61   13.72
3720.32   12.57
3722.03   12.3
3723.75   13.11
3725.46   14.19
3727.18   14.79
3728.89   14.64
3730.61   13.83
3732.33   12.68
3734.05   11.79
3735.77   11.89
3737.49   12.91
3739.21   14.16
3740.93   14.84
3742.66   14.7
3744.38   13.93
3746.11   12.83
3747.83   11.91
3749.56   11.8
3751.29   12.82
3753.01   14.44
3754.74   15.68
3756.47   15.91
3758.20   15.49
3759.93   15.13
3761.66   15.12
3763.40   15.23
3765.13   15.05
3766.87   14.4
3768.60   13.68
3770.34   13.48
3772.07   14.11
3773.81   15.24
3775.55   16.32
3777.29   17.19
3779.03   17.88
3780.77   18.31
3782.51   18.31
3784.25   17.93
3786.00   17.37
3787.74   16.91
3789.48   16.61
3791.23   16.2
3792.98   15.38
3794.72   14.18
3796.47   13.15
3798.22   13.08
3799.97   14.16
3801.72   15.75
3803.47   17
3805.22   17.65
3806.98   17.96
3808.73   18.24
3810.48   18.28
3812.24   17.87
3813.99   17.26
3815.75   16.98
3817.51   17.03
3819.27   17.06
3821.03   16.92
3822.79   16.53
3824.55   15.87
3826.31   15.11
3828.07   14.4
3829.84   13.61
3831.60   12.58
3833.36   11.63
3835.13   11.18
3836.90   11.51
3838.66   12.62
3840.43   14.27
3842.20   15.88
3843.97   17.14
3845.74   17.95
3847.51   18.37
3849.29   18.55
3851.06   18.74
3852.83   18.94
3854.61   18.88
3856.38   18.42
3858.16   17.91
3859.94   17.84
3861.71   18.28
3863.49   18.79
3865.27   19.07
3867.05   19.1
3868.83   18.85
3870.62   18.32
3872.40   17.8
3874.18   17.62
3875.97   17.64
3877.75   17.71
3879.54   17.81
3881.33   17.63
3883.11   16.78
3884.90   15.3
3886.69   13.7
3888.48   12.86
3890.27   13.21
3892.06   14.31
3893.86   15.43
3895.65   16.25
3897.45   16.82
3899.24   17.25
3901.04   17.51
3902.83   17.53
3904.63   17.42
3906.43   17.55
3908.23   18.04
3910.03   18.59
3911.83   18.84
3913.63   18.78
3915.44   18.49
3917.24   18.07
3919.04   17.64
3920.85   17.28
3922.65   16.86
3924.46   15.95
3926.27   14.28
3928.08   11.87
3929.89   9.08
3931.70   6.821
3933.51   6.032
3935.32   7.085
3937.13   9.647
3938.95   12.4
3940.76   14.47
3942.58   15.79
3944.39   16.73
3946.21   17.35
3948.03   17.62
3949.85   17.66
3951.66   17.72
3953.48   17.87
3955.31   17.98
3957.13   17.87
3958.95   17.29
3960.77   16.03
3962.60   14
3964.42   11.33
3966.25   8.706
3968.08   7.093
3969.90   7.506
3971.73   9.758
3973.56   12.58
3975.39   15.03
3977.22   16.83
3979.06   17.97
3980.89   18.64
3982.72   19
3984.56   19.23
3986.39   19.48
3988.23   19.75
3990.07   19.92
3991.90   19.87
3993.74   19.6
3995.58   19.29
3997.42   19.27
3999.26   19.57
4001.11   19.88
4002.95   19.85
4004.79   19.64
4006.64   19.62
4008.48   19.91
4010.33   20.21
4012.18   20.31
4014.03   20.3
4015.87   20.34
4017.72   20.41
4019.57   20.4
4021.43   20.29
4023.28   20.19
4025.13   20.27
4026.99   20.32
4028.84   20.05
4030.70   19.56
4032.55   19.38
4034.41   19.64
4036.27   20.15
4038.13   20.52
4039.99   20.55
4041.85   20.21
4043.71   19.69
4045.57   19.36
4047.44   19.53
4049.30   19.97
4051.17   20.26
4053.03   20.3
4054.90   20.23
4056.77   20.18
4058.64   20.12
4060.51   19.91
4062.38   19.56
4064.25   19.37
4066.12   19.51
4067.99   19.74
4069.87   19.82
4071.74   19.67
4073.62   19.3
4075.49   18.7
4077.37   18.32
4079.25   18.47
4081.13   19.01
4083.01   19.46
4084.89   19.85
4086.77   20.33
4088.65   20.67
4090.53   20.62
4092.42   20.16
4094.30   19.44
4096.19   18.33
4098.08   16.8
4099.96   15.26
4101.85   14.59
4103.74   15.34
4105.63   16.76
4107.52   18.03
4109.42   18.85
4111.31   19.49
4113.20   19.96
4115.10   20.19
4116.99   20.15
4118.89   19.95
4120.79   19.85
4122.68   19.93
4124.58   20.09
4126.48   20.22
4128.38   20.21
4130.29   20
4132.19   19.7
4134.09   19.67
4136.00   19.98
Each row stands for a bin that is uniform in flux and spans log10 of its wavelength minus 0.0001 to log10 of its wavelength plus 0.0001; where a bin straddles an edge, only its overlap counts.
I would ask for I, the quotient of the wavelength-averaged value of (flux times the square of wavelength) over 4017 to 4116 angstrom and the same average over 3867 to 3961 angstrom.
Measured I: 1.32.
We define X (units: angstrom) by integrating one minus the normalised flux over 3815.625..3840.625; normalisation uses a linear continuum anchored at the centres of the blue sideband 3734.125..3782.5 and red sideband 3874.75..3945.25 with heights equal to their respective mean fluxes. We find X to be 0.9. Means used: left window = 14.6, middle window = 14.4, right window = 15.3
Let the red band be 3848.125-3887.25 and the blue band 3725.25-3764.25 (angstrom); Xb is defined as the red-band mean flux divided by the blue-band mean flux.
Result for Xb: 1.29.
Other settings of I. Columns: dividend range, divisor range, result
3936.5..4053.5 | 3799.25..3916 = 1.15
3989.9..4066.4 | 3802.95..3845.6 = 1.42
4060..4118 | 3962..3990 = 1.36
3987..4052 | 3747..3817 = 1.43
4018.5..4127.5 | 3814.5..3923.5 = 1.29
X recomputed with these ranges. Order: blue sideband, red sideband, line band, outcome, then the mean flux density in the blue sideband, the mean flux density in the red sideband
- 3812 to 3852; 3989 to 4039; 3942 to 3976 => 7.5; 15.6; 20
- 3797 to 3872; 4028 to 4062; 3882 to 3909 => 2.4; 16.6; 20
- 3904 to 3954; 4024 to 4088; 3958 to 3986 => 4.3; 15.2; 19.7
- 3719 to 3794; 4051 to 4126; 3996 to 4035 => -3.8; 14.7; 19.2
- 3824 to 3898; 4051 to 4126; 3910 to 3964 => 6.7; 16.3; 19.2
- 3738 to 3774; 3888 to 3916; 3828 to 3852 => 1.3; 14.3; 16.8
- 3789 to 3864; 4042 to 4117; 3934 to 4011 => 6.9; 16.2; 19.1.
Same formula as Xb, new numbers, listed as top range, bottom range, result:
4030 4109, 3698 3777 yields 1.38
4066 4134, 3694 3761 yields 1.39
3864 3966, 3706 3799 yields 1.09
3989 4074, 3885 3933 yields 1.27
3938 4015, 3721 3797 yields 1.15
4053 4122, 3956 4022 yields 1.10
